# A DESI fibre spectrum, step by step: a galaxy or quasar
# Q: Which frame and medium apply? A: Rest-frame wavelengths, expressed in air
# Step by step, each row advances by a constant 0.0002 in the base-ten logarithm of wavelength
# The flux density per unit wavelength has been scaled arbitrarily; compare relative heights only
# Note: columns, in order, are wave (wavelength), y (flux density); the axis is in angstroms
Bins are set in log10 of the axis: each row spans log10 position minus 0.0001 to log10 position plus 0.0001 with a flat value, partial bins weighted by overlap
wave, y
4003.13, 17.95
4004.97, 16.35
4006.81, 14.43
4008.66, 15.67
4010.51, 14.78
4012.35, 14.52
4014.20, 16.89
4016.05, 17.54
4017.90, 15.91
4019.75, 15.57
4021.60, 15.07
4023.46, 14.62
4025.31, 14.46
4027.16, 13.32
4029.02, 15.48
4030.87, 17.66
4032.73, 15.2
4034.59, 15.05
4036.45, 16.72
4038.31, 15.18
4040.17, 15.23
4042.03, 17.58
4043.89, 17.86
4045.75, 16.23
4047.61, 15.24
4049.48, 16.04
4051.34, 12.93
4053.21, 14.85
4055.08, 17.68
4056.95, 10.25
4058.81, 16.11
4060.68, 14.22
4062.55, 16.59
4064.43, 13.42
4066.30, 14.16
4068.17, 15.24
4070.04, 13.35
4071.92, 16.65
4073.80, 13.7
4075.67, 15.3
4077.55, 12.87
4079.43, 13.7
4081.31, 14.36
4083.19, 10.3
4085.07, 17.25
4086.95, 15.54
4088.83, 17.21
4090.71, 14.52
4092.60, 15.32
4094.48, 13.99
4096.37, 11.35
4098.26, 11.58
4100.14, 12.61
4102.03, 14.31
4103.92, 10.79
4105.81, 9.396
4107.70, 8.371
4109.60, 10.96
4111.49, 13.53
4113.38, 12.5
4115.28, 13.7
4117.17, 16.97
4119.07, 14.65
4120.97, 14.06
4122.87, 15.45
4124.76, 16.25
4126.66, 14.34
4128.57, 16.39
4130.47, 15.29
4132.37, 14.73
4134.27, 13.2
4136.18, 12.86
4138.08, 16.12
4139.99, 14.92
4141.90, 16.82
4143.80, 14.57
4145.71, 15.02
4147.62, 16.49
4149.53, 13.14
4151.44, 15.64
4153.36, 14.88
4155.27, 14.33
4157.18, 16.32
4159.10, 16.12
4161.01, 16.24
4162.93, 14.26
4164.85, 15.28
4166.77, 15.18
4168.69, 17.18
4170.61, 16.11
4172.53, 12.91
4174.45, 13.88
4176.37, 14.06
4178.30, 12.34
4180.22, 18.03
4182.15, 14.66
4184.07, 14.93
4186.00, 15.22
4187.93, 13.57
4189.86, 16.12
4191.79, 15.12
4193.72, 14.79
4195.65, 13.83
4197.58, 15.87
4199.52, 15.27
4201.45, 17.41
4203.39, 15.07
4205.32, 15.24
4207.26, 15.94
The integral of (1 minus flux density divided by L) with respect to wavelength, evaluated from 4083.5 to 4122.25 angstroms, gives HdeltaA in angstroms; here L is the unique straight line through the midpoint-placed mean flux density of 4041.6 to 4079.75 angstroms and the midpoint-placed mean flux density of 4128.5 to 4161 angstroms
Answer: 4.20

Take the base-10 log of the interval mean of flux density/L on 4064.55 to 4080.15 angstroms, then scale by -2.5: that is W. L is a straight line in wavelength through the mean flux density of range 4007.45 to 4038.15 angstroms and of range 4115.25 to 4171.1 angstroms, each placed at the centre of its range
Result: 0.08 mag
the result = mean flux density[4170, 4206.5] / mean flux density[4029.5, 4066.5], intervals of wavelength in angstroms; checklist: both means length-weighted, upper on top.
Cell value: 1.0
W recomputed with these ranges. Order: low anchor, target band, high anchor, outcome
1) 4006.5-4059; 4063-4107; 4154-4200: 0.115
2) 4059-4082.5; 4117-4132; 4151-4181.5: -0.033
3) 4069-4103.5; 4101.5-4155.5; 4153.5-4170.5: 0.061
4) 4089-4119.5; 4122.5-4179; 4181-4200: -0.078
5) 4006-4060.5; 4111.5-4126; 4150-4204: 0.040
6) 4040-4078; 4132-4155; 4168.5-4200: 0.006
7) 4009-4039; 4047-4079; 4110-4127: 0.036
